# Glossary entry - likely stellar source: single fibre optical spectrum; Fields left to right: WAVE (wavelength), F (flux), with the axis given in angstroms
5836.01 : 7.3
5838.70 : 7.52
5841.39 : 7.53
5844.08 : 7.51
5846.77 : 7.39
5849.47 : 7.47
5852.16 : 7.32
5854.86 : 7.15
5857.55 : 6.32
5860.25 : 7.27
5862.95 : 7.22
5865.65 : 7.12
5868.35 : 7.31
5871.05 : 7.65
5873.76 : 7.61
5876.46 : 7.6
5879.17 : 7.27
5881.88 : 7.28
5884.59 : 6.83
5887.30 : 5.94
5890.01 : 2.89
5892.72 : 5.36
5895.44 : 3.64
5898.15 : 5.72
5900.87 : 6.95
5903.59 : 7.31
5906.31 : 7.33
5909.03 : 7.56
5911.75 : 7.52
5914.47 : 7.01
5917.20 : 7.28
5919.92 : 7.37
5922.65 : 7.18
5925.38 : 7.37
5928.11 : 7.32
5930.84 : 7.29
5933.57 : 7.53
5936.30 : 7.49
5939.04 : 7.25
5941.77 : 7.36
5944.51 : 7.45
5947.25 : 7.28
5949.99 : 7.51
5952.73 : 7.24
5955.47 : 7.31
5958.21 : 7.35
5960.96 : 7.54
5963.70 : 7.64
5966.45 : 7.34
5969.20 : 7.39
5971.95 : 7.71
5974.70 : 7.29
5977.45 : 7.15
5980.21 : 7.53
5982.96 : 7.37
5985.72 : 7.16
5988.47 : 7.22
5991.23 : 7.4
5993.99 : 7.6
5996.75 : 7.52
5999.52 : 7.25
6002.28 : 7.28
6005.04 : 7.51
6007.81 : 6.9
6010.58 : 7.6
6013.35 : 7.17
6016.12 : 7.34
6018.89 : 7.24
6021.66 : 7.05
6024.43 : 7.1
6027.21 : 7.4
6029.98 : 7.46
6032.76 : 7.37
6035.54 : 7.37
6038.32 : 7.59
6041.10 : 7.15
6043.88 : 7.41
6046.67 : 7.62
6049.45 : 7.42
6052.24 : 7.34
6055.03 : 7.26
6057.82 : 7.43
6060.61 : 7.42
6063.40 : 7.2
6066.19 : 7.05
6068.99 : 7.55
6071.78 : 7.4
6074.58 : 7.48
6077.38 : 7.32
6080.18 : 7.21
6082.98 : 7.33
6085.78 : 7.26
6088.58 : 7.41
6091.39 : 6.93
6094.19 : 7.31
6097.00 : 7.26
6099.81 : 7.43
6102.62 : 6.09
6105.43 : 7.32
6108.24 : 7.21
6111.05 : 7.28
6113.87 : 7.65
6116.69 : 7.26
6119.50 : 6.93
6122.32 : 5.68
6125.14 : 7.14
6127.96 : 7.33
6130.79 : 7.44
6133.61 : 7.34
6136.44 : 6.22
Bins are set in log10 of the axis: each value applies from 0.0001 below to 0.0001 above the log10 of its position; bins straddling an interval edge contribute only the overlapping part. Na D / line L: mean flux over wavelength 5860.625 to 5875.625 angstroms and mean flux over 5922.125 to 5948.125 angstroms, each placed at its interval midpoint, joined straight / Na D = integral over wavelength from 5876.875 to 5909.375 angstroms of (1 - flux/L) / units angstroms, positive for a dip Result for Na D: 5.3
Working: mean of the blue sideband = 7.38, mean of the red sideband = 7.36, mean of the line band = 6.17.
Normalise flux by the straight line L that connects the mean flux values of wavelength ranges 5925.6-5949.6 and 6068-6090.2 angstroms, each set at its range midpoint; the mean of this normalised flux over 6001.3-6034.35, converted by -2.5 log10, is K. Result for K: 0.012 mag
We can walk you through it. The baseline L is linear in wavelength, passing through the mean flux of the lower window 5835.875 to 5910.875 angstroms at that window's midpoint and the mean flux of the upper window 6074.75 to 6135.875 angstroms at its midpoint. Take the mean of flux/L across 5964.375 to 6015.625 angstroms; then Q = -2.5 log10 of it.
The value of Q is -0.056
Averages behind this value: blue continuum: 6.83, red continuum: 7.14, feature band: 7.36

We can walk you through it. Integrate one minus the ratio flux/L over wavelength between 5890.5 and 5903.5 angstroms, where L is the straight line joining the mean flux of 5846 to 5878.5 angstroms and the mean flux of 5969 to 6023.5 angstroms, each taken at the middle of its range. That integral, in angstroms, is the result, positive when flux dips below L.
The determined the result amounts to 3.3 angstroms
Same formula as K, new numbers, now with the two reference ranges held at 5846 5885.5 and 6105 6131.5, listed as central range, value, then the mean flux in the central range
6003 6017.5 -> -0.02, 7.3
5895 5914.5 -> 0.08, 6.75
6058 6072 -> -0.03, 7.33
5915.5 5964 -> -0.02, 7.37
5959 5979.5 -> -0.04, 7.43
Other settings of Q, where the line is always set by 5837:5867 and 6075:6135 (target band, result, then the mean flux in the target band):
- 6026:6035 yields -0.03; 7.41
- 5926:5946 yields -0.02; 7.38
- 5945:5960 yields -0.02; 7.35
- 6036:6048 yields -0.04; 7.43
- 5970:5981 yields -0.03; 7.41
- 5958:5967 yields -0.04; 7.49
